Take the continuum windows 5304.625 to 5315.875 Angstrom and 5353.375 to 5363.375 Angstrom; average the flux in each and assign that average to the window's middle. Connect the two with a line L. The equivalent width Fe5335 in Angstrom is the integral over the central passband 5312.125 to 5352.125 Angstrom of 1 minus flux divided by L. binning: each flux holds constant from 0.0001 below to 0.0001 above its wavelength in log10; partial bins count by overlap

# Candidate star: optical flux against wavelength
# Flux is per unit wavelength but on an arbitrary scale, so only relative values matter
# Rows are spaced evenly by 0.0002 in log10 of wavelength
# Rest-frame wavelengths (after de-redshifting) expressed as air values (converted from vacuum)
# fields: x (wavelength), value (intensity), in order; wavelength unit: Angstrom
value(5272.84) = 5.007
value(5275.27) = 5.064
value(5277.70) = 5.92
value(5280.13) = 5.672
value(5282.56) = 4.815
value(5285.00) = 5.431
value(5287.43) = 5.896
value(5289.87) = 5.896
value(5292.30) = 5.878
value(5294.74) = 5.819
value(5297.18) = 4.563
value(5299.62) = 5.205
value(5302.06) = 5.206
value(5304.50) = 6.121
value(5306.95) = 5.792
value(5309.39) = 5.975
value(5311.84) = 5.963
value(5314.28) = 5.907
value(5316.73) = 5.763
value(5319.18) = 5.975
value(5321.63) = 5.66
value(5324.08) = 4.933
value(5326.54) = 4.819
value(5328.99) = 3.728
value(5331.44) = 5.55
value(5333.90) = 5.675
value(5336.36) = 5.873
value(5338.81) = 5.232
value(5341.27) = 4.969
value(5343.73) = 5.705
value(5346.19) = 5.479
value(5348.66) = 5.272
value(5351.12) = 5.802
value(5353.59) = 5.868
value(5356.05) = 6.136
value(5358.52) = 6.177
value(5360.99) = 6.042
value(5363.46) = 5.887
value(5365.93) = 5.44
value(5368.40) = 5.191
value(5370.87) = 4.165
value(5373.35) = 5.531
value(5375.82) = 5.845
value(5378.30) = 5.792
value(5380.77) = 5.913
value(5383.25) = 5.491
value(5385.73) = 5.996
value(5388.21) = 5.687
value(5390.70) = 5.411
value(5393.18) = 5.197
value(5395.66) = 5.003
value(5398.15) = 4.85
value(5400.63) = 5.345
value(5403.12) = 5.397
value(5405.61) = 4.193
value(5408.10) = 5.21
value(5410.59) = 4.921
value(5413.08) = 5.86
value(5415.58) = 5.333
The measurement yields 3.9 Angstrom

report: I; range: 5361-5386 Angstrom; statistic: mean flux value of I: 5.53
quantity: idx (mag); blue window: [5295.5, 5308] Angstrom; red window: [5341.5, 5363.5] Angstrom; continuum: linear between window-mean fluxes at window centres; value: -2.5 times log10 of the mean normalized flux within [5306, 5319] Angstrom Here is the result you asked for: -0.08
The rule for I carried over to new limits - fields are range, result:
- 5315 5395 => 5.51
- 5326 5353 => 5.31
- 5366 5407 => 5.32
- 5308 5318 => 5.9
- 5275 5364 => 5.56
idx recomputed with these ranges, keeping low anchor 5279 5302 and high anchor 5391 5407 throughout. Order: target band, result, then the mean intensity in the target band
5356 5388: -0.10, 5.65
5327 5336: 0.05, 5.06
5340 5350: -0.03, 5.36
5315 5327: -0.03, 5.48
